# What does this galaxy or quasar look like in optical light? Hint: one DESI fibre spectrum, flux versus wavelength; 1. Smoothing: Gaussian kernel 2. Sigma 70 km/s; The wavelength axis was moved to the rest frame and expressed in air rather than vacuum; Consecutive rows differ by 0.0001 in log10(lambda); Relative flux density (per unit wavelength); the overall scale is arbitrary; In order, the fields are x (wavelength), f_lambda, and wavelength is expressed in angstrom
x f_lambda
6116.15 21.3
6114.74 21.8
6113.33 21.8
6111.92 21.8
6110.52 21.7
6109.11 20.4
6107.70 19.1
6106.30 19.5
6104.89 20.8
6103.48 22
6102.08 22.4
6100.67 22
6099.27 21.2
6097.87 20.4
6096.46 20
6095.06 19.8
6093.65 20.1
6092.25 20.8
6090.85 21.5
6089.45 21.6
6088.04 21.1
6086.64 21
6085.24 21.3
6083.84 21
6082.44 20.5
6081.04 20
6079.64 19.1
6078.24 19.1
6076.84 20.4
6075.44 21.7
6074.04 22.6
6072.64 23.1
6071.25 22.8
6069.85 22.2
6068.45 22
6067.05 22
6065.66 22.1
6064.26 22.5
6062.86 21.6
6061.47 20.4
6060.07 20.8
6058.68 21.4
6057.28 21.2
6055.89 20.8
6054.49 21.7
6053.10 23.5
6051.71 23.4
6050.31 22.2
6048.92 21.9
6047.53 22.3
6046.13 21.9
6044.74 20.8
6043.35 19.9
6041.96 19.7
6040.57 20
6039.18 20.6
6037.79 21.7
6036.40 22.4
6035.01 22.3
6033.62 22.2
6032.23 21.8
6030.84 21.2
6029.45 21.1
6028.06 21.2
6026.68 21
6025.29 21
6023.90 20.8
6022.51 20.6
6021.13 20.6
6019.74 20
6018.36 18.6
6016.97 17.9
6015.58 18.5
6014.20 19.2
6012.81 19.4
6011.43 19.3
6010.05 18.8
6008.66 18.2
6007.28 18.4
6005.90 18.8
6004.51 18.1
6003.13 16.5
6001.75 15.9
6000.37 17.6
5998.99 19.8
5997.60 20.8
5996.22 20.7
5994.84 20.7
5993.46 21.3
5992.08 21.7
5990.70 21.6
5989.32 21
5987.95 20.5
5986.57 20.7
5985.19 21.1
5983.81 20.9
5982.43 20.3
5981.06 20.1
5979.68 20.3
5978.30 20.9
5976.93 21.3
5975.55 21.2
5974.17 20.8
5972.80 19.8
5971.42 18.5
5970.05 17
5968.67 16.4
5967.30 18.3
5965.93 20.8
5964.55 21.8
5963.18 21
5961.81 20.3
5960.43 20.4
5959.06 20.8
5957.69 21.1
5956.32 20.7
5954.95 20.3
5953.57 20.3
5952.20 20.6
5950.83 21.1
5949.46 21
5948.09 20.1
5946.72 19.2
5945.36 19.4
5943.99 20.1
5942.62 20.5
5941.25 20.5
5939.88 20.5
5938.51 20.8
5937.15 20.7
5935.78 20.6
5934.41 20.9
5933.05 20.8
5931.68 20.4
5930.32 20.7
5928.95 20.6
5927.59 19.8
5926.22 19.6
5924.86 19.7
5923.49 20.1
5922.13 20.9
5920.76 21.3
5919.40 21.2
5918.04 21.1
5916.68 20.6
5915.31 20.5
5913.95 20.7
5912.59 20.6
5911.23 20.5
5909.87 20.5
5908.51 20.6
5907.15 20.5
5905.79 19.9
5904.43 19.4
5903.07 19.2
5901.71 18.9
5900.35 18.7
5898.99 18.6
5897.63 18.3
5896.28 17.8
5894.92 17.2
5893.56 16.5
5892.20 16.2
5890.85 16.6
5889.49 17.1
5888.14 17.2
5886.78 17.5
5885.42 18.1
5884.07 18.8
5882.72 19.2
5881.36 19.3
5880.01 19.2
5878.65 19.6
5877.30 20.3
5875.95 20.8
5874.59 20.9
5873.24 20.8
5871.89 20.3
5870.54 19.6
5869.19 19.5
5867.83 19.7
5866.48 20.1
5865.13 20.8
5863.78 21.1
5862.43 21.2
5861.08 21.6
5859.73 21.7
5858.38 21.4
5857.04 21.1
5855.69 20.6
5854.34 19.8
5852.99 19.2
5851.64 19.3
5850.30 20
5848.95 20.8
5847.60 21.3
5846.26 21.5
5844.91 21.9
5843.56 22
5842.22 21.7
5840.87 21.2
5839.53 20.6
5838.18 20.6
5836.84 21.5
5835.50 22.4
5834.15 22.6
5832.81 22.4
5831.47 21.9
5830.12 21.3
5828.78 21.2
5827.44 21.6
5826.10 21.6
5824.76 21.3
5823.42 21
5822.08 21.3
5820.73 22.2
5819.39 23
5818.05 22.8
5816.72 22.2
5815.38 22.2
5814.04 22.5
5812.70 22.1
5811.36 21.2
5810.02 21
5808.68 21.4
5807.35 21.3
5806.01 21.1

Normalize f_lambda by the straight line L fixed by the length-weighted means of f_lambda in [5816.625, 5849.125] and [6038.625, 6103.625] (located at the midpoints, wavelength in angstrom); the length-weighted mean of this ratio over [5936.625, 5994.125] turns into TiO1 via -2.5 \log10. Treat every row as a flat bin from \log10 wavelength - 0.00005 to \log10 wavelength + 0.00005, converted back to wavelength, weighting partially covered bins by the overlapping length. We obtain 0.06 mag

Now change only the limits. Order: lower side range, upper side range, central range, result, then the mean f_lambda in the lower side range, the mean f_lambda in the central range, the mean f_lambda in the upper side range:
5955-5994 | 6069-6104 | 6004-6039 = 0.03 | 20.4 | 20.1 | 21.1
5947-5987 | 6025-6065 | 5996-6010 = 0.13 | 20.3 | 18.4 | 21.5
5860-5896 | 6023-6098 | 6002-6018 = 0.13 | 19.2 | 18.4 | 21.3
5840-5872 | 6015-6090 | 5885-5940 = 0.07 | 20.7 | 19.5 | 21.2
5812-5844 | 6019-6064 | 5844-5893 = 0.10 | 21.8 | 19.8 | 21.3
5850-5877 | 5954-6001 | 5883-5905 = 0.14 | 20.5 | 17.9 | 20.3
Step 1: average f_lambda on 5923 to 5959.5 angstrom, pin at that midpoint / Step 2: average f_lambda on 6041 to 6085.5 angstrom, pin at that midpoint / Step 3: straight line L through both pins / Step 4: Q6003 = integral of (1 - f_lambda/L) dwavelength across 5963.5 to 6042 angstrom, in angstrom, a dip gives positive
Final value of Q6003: 3.3 angstrom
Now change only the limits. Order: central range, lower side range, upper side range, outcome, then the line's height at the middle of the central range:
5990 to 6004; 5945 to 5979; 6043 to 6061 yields 0.74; 20.7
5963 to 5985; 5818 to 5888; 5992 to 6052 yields 0.43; 20.4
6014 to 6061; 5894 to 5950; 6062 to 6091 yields 0.06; 21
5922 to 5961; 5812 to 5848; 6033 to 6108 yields 2.05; 21.5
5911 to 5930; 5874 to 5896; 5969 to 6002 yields -1.50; 19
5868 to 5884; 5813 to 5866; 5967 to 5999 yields 0.91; 21.1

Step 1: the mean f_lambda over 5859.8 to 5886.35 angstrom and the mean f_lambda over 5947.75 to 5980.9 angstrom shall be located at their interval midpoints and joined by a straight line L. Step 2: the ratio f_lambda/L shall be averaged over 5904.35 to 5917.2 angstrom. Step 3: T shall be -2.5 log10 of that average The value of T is -0.02 mag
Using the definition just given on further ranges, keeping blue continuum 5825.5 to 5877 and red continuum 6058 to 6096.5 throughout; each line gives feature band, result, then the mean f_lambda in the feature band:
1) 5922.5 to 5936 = 0.04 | 20.3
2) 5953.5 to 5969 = 0.04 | 20.3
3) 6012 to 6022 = 0.10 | 19.2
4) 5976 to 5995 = 0.01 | 20.9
